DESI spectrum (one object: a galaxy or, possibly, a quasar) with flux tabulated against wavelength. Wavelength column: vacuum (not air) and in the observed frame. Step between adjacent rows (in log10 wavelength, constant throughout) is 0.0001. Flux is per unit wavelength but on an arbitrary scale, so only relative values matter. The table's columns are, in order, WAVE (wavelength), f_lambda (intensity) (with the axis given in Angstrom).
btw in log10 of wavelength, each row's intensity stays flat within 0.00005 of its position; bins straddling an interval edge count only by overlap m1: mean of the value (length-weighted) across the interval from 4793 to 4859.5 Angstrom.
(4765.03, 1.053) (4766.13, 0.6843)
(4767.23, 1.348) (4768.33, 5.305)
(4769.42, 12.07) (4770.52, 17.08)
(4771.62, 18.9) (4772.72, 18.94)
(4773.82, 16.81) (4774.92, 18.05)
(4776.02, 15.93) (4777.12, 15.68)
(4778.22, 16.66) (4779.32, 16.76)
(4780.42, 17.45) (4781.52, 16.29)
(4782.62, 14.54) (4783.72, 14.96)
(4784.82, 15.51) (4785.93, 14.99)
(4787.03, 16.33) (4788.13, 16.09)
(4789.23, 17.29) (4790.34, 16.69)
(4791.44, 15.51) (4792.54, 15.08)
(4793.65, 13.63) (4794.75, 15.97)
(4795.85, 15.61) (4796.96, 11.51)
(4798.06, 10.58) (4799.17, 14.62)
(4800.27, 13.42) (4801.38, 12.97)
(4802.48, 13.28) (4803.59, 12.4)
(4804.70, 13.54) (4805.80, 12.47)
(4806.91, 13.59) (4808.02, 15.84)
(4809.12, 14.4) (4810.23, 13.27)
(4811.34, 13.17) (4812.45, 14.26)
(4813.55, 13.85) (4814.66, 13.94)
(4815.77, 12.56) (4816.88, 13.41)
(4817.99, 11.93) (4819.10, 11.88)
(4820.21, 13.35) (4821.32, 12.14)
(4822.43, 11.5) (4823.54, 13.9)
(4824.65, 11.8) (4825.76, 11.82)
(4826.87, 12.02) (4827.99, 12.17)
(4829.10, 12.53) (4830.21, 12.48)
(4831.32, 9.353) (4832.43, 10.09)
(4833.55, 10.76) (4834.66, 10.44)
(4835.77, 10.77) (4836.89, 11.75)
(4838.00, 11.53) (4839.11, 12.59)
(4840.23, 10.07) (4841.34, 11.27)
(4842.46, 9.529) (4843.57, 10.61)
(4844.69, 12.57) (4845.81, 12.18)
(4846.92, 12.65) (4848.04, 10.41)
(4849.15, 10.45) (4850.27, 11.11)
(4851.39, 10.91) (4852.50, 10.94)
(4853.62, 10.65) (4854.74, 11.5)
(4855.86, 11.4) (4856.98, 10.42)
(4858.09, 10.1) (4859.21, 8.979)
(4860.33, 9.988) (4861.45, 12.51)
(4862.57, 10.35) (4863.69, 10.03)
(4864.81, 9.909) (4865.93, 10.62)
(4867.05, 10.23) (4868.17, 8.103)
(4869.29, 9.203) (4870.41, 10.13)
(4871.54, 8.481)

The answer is 12.2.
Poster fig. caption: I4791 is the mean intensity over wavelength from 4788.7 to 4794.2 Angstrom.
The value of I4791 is 15.6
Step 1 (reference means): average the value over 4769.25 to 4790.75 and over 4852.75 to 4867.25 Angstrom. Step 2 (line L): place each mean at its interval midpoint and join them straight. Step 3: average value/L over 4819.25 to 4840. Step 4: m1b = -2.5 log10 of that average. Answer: 0.10 mag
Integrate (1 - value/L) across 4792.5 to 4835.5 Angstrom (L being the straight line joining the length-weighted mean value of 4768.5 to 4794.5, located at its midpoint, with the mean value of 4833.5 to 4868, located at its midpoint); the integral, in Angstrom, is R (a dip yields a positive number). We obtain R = 2.4 Angstrom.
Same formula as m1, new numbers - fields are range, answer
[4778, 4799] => 15.3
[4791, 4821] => 13.5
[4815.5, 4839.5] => 11.8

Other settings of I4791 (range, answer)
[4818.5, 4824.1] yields 12.6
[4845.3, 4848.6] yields 11.8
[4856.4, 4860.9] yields 9.89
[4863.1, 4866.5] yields 10.2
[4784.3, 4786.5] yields 15.2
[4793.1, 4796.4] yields 15.1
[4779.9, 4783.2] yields 16.1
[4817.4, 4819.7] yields 11.9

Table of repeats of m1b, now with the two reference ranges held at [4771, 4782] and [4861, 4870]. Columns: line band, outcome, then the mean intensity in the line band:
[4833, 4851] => 0.07 mag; 11.2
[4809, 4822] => 0.08 mag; 13.1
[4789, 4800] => 0.09 mag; 14.5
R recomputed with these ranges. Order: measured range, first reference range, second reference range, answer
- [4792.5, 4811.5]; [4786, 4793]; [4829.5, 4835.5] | 1.2 Angstrom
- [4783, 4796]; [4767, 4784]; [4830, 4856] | -1.3 Angstrom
